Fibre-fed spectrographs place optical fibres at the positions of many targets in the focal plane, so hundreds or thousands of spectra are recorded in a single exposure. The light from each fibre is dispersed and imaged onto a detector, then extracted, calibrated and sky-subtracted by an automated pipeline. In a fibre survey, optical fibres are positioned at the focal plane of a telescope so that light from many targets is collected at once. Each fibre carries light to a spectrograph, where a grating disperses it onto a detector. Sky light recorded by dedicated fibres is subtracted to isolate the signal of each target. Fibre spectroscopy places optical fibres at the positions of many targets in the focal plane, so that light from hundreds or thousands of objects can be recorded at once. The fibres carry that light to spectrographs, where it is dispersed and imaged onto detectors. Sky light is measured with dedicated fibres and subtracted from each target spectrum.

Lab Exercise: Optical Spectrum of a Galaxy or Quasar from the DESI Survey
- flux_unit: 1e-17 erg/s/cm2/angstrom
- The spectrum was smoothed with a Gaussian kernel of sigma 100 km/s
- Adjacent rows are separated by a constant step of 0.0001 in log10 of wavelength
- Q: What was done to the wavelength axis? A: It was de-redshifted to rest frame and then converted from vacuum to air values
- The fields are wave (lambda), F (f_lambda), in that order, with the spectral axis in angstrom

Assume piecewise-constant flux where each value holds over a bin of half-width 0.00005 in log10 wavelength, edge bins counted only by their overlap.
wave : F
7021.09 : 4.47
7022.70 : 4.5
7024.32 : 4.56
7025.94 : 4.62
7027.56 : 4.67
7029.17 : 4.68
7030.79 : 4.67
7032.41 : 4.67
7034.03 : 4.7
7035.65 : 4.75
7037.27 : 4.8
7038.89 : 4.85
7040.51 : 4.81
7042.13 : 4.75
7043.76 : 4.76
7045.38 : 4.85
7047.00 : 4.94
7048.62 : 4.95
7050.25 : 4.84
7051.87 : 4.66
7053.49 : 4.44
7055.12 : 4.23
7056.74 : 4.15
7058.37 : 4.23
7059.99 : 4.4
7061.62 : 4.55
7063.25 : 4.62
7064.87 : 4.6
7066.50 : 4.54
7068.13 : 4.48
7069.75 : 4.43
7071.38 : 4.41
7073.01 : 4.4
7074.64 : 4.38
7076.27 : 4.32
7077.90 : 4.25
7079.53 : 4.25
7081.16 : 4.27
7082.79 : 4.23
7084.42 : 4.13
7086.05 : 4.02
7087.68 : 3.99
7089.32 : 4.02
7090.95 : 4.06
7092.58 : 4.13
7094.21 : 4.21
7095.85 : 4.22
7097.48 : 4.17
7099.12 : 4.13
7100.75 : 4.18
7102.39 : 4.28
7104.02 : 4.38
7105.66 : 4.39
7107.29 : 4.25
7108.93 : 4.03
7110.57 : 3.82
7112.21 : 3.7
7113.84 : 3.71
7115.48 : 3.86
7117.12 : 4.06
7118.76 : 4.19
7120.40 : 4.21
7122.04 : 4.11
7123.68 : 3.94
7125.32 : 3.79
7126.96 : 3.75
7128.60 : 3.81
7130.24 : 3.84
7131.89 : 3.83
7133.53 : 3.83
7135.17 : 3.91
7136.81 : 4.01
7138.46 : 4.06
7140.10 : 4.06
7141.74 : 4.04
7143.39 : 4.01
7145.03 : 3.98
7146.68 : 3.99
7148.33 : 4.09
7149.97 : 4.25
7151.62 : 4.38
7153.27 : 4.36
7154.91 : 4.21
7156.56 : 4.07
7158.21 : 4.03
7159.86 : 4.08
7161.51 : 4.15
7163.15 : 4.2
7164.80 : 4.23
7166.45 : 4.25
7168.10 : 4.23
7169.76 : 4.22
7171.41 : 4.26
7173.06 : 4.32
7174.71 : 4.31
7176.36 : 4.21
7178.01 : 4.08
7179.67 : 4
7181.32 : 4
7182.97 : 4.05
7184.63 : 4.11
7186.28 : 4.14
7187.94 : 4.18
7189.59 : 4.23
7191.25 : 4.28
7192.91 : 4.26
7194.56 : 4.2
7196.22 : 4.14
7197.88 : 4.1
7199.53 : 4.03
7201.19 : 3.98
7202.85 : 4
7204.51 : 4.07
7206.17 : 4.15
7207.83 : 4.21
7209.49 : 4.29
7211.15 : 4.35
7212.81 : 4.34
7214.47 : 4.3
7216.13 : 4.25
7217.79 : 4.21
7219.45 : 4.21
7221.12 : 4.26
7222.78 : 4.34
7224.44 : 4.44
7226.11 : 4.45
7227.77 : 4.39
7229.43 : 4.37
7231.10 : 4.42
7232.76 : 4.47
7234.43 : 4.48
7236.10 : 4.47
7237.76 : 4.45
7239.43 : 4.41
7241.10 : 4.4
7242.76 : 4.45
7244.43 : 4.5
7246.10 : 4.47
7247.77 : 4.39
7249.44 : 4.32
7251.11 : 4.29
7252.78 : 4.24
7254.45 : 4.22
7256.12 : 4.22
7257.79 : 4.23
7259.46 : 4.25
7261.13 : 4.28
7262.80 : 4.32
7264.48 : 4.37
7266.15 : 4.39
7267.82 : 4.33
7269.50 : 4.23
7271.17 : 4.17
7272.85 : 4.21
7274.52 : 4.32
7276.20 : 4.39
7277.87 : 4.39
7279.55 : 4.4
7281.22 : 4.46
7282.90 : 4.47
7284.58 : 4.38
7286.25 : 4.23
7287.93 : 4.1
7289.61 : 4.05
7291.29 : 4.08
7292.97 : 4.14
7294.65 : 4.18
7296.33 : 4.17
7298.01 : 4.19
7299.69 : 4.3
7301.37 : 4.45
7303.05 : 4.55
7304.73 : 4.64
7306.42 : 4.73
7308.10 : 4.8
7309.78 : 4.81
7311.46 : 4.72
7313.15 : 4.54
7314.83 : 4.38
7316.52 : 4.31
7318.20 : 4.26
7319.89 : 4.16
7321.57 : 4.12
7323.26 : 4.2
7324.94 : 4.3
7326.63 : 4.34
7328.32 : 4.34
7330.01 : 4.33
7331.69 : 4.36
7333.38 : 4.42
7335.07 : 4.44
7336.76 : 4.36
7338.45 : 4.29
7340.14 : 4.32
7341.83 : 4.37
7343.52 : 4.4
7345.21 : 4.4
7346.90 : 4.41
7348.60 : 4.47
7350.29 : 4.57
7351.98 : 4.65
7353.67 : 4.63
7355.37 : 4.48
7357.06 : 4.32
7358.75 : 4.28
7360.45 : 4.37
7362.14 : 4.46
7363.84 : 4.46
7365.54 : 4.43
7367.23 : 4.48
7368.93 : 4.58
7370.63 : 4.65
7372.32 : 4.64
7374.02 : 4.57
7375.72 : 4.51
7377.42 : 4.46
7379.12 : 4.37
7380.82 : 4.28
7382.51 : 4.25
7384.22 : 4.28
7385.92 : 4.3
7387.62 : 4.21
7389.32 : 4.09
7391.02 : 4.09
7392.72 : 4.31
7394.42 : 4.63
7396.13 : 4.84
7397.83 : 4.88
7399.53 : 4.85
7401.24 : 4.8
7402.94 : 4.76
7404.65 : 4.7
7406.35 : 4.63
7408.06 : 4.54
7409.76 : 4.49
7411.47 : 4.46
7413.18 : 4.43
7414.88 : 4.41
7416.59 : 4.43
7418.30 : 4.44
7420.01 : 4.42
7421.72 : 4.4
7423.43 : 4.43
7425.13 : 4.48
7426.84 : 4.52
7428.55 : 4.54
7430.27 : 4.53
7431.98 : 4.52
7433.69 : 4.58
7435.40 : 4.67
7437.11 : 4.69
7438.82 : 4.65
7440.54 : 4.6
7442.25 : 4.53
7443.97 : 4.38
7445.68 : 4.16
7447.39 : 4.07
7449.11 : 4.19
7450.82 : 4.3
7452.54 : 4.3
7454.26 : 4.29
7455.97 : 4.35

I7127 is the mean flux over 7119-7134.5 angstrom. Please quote 3.91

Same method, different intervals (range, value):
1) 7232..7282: 4.35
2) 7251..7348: 4.34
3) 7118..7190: 4.09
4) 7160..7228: 4.2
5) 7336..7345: 4.35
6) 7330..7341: 4.36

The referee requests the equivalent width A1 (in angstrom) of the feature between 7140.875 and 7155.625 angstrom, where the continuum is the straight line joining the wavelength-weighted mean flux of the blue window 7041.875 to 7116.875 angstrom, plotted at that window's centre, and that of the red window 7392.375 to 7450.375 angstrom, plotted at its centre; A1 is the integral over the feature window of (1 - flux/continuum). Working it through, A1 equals 0.7 angstrom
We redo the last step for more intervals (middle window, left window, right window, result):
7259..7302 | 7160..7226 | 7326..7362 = 0.4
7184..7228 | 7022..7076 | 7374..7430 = 3.2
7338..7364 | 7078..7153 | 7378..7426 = -0.2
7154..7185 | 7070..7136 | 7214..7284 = 0.3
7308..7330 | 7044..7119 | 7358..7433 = 0.2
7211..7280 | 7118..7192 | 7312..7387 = -1.7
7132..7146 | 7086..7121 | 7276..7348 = 0.5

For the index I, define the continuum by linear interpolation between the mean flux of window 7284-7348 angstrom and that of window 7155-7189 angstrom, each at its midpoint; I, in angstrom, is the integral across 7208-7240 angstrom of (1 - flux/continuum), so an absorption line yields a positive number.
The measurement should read -1.0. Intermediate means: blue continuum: 4.16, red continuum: 4.36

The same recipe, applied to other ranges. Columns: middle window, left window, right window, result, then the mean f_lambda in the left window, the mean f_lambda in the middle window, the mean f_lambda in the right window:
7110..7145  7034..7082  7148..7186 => 3.1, 4.55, 3.93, 4.18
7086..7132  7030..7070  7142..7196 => 3.8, 4.63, 4.04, 4.17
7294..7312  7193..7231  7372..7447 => -0.6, 4.24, 4.51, 4.49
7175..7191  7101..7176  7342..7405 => 0.1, 4.08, 4.12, 4.48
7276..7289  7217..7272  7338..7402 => 0.1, 4.35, 4.35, 4.46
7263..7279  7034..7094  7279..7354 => 0.3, 4.46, 4.31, 4.38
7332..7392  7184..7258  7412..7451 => -0.1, 4.28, 4.41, 4.45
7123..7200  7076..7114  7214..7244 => 2.9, 4.14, 4.1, 4.38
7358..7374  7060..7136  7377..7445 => -0.2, 4.15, 4.49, 4.5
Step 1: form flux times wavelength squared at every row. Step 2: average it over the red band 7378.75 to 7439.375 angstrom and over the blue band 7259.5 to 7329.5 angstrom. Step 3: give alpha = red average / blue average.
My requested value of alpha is 1.07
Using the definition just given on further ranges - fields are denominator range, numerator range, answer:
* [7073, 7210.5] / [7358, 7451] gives 1.17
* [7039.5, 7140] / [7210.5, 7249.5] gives 1.08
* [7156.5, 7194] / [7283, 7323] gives 1.08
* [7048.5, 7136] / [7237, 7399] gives 1.11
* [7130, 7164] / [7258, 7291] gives 1.09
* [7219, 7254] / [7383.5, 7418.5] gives 1.07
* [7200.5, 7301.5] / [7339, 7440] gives 1.08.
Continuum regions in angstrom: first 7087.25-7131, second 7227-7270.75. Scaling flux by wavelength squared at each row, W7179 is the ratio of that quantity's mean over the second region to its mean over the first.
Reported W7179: 1.1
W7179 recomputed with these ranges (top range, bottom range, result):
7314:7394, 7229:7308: 1.03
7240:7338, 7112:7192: 1.11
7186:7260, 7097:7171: 1.08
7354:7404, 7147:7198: 1.13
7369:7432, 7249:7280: 1.09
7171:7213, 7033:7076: 0.94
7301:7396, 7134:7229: 1.11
